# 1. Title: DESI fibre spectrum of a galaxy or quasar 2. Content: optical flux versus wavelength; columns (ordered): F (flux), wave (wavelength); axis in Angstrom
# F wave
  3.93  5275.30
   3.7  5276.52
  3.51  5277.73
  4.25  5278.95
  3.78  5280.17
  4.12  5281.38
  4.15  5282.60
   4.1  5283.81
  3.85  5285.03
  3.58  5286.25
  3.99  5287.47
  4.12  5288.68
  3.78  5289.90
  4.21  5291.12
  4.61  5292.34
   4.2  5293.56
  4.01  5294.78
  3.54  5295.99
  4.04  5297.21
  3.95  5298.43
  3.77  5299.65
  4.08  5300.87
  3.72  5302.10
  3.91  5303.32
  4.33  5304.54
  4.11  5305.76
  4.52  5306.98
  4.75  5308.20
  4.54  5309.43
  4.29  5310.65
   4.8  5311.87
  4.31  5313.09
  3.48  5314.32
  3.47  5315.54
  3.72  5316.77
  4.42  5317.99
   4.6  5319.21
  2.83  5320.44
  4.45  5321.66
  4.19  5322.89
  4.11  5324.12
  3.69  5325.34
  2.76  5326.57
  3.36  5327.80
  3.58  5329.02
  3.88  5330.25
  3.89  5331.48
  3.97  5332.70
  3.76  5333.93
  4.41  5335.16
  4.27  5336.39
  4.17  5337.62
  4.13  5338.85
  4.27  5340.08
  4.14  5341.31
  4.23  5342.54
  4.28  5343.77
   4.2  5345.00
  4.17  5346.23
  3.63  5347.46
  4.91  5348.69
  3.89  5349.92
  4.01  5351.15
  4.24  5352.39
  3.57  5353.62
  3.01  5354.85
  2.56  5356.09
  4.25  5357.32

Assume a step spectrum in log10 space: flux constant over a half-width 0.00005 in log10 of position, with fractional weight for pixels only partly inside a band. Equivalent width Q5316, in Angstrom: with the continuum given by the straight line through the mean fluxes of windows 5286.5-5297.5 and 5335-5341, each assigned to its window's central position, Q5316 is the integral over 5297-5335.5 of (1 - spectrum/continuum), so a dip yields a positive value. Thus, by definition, 1.4 Angstrom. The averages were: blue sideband 4.04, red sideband 4.23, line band 3.99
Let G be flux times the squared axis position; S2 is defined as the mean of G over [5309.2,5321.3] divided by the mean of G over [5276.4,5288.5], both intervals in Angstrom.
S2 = 1.04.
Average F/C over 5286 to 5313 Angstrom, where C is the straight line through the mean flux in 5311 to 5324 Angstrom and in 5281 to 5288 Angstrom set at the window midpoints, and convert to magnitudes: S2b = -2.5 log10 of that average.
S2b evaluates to -0.04 mag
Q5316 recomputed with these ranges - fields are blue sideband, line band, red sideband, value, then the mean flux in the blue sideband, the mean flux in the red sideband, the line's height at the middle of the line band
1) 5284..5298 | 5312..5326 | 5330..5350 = 0.4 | 4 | 4.14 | 4.08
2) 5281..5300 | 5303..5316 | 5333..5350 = -0.6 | 4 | 4.18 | 4.07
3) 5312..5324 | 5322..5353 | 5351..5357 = -2.6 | 3.98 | 3.47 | 3.7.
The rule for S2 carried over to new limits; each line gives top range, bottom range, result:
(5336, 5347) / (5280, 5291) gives 1.08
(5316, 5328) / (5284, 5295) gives 0.96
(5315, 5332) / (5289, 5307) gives 0.95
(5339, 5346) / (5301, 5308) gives 1.03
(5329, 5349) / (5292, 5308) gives 1.03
